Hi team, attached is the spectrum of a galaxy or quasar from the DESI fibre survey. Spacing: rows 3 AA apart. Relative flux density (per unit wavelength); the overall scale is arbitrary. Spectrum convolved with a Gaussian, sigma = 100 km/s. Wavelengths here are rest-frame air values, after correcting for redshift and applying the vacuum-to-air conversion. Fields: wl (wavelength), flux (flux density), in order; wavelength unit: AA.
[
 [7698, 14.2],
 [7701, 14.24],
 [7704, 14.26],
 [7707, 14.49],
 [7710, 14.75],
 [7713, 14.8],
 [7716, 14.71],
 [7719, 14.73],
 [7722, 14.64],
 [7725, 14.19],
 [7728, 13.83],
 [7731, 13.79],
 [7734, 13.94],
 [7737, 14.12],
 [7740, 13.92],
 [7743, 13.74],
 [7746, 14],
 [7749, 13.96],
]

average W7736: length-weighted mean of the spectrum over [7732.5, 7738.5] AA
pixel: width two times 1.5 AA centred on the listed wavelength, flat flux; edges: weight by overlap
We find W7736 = 14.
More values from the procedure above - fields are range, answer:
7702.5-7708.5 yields 14.4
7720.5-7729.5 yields 14.2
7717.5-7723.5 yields 14.7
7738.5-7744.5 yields 13.8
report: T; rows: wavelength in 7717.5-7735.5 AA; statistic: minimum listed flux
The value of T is 13.79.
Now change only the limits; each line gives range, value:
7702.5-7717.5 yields 14.26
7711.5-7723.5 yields 14.64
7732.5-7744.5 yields 13.74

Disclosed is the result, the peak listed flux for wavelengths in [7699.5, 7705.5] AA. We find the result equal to 14.26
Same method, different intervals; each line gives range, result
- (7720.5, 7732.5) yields 14.64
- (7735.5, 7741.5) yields 14.12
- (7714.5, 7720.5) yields 14.73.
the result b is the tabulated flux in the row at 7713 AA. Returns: 14.8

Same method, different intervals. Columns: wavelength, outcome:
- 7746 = 14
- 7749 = 13.96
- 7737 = 14.12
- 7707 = 14.49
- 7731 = 13.79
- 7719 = 14.73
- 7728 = 13.83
